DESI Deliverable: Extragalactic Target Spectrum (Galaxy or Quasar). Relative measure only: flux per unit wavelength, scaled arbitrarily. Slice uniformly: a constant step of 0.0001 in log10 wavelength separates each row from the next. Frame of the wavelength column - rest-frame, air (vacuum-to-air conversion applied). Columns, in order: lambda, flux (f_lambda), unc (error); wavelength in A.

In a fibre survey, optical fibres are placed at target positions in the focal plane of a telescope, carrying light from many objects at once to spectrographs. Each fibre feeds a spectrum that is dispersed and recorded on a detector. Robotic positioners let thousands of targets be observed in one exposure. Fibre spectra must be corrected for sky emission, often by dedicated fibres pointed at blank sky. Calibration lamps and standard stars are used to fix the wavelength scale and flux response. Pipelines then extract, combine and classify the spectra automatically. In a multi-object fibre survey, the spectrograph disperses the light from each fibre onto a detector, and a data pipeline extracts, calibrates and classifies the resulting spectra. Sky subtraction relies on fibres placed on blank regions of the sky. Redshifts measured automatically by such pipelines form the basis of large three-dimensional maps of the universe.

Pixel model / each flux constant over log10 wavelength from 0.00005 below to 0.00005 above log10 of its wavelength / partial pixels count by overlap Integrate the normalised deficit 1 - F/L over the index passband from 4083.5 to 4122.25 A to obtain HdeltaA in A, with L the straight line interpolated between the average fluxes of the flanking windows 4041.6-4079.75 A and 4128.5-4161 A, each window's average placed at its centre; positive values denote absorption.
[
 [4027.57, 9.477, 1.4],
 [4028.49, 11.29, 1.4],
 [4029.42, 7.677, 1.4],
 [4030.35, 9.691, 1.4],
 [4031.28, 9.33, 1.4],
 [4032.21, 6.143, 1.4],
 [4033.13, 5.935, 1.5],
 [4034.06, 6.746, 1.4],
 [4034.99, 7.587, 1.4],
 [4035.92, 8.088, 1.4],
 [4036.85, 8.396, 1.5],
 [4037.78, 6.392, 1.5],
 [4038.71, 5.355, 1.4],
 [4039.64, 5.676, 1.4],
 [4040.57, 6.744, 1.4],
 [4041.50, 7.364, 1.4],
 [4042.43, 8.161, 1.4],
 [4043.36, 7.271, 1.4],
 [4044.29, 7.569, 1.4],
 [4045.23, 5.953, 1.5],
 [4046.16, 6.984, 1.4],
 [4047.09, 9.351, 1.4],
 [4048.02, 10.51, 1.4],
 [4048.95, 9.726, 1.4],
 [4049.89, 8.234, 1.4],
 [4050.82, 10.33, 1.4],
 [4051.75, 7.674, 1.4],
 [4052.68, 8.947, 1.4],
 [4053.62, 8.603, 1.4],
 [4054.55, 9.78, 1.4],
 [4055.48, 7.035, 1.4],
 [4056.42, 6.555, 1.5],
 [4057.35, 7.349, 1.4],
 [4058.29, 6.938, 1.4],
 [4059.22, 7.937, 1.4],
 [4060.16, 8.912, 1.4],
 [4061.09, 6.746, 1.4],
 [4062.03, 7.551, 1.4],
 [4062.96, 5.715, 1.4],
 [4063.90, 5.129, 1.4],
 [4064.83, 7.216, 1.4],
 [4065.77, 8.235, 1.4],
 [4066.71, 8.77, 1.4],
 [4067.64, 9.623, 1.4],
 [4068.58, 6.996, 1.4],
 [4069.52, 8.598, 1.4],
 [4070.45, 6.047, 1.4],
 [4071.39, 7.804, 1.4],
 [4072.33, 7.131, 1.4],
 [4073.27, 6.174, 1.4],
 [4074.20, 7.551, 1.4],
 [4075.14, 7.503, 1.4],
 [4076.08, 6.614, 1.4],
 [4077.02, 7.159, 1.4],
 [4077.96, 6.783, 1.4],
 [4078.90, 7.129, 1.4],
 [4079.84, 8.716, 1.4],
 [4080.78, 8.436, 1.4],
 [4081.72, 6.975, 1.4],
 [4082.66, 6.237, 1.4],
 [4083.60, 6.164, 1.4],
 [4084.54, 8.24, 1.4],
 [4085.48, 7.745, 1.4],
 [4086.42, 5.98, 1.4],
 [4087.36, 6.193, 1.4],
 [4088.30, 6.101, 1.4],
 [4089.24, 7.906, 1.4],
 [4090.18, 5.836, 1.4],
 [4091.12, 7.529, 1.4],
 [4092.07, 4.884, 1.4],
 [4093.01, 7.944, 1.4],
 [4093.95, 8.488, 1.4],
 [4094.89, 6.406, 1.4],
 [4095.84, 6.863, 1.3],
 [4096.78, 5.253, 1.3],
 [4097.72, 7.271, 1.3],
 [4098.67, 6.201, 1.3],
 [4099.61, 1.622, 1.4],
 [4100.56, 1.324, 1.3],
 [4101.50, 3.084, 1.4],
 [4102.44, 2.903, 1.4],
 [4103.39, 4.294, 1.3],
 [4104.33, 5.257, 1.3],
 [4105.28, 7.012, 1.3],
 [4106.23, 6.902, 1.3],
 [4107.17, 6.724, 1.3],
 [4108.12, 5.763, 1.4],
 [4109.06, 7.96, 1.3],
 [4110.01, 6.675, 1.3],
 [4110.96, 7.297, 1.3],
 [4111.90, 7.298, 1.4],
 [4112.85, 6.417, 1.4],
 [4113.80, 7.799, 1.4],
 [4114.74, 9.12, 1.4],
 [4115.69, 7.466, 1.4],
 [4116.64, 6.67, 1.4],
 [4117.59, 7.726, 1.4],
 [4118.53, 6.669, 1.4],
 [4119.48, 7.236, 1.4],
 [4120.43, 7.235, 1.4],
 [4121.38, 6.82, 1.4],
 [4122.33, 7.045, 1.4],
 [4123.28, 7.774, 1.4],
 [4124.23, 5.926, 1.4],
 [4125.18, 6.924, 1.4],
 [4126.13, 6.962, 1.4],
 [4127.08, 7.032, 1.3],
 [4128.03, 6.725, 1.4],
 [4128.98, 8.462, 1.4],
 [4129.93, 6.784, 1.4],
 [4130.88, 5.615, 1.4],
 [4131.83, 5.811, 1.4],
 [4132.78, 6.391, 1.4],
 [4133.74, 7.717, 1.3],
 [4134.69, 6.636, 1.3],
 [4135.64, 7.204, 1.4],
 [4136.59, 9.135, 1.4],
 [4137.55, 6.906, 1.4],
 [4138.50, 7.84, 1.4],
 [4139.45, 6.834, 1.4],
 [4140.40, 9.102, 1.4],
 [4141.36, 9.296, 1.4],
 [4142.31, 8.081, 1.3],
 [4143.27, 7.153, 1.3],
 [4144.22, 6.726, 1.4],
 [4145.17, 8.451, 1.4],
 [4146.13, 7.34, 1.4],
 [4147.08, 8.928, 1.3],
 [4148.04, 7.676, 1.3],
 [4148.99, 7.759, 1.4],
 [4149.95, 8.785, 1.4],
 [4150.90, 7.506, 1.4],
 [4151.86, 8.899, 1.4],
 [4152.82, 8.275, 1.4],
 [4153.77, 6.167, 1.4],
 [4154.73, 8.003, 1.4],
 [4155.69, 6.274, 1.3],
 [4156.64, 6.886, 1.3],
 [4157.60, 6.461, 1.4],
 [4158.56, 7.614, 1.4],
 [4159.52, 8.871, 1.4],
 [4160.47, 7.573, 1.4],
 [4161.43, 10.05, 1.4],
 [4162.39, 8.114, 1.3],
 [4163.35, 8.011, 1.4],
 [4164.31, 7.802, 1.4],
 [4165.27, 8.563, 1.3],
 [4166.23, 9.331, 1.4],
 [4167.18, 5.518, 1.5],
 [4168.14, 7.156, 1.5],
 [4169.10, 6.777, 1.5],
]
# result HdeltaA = 6.25 A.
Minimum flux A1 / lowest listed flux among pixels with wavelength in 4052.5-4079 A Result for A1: 5.129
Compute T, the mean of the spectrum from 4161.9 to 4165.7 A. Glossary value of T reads 8.11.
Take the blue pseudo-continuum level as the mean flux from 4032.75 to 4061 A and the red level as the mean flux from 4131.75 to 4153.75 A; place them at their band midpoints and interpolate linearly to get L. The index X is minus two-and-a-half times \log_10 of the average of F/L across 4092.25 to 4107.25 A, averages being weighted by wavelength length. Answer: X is 0.39 mag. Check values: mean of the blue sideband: 7.73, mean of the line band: 5.43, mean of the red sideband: 7.76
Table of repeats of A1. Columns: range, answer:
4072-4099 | 4.884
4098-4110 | 1.324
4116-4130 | 5.926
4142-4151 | 6.726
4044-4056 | 5.953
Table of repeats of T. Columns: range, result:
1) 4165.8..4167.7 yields 7.4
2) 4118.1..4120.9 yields 7.05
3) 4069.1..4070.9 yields 7.33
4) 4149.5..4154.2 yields 7.95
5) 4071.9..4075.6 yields 7.1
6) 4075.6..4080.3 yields 7.27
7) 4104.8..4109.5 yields 6.86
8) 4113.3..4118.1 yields 7.75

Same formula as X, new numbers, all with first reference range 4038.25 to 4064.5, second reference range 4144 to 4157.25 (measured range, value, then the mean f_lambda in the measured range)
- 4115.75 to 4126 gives 0.098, 7.02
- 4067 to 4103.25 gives 0.170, 6.55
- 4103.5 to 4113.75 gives 0.150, 6.69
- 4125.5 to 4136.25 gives 0.120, 6.88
